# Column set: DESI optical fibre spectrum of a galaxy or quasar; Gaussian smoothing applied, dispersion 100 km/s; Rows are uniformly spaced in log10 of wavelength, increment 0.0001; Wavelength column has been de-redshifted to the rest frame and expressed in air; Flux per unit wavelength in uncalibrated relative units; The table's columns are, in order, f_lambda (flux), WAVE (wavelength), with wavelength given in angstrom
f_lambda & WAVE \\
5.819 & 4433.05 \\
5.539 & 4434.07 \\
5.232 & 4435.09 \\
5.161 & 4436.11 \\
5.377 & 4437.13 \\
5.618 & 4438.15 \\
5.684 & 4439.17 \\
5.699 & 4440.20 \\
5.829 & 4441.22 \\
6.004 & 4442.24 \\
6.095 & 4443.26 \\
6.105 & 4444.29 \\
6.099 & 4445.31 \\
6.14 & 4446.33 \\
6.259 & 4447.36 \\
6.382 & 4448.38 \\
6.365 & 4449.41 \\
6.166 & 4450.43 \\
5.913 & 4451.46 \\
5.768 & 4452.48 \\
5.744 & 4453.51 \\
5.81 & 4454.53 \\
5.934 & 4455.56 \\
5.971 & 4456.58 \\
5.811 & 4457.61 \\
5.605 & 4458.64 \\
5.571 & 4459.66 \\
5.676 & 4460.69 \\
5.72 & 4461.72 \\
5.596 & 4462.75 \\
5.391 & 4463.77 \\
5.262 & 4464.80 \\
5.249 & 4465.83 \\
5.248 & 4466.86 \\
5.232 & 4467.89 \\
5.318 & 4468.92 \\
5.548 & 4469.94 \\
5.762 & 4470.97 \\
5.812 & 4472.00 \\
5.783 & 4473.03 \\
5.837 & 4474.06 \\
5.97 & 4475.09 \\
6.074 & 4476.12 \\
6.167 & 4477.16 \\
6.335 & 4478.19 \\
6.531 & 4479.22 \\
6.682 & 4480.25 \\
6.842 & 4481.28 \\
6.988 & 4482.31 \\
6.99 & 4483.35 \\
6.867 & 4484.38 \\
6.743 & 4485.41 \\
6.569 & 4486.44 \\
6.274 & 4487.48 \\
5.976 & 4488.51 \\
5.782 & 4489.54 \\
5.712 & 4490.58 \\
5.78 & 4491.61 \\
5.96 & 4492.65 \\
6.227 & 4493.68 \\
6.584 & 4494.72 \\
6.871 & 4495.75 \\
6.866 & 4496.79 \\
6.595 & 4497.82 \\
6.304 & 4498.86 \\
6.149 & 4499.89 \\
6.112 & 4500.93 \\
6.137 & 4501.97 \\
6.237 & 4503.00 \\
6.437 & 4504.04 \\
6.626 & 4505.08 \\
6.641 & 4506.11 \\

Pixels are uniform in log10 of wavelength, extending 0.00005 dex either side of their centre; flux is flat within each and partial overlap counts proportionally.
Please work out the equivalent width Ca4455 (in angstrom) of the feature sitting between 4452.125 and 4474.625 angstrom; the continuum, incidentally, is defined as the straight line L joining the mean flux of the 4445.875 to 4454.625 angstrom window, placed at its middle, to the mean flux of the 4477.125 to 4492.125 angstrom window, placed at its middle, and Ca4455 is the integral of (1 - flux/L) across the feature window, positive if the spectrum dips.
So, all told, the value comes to 2.1 angstrom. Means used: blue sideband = 6.07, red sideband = 6.43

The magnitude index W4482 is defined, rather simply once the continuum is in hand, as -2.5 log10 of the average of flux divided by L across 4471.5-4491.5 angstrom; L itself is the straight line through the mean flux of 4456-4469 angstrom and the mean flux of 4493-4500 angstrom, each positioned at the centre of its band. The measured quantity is -0.039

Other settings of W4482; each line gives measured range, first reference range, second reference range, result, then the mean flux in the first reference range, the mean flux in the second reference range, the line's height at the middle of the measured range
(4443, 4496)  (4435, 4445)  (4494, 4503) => 0.01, 5.71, 6.44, 6.08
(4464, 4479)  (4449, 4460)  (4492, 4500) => 0.08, 5.88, 6.45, 6.11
